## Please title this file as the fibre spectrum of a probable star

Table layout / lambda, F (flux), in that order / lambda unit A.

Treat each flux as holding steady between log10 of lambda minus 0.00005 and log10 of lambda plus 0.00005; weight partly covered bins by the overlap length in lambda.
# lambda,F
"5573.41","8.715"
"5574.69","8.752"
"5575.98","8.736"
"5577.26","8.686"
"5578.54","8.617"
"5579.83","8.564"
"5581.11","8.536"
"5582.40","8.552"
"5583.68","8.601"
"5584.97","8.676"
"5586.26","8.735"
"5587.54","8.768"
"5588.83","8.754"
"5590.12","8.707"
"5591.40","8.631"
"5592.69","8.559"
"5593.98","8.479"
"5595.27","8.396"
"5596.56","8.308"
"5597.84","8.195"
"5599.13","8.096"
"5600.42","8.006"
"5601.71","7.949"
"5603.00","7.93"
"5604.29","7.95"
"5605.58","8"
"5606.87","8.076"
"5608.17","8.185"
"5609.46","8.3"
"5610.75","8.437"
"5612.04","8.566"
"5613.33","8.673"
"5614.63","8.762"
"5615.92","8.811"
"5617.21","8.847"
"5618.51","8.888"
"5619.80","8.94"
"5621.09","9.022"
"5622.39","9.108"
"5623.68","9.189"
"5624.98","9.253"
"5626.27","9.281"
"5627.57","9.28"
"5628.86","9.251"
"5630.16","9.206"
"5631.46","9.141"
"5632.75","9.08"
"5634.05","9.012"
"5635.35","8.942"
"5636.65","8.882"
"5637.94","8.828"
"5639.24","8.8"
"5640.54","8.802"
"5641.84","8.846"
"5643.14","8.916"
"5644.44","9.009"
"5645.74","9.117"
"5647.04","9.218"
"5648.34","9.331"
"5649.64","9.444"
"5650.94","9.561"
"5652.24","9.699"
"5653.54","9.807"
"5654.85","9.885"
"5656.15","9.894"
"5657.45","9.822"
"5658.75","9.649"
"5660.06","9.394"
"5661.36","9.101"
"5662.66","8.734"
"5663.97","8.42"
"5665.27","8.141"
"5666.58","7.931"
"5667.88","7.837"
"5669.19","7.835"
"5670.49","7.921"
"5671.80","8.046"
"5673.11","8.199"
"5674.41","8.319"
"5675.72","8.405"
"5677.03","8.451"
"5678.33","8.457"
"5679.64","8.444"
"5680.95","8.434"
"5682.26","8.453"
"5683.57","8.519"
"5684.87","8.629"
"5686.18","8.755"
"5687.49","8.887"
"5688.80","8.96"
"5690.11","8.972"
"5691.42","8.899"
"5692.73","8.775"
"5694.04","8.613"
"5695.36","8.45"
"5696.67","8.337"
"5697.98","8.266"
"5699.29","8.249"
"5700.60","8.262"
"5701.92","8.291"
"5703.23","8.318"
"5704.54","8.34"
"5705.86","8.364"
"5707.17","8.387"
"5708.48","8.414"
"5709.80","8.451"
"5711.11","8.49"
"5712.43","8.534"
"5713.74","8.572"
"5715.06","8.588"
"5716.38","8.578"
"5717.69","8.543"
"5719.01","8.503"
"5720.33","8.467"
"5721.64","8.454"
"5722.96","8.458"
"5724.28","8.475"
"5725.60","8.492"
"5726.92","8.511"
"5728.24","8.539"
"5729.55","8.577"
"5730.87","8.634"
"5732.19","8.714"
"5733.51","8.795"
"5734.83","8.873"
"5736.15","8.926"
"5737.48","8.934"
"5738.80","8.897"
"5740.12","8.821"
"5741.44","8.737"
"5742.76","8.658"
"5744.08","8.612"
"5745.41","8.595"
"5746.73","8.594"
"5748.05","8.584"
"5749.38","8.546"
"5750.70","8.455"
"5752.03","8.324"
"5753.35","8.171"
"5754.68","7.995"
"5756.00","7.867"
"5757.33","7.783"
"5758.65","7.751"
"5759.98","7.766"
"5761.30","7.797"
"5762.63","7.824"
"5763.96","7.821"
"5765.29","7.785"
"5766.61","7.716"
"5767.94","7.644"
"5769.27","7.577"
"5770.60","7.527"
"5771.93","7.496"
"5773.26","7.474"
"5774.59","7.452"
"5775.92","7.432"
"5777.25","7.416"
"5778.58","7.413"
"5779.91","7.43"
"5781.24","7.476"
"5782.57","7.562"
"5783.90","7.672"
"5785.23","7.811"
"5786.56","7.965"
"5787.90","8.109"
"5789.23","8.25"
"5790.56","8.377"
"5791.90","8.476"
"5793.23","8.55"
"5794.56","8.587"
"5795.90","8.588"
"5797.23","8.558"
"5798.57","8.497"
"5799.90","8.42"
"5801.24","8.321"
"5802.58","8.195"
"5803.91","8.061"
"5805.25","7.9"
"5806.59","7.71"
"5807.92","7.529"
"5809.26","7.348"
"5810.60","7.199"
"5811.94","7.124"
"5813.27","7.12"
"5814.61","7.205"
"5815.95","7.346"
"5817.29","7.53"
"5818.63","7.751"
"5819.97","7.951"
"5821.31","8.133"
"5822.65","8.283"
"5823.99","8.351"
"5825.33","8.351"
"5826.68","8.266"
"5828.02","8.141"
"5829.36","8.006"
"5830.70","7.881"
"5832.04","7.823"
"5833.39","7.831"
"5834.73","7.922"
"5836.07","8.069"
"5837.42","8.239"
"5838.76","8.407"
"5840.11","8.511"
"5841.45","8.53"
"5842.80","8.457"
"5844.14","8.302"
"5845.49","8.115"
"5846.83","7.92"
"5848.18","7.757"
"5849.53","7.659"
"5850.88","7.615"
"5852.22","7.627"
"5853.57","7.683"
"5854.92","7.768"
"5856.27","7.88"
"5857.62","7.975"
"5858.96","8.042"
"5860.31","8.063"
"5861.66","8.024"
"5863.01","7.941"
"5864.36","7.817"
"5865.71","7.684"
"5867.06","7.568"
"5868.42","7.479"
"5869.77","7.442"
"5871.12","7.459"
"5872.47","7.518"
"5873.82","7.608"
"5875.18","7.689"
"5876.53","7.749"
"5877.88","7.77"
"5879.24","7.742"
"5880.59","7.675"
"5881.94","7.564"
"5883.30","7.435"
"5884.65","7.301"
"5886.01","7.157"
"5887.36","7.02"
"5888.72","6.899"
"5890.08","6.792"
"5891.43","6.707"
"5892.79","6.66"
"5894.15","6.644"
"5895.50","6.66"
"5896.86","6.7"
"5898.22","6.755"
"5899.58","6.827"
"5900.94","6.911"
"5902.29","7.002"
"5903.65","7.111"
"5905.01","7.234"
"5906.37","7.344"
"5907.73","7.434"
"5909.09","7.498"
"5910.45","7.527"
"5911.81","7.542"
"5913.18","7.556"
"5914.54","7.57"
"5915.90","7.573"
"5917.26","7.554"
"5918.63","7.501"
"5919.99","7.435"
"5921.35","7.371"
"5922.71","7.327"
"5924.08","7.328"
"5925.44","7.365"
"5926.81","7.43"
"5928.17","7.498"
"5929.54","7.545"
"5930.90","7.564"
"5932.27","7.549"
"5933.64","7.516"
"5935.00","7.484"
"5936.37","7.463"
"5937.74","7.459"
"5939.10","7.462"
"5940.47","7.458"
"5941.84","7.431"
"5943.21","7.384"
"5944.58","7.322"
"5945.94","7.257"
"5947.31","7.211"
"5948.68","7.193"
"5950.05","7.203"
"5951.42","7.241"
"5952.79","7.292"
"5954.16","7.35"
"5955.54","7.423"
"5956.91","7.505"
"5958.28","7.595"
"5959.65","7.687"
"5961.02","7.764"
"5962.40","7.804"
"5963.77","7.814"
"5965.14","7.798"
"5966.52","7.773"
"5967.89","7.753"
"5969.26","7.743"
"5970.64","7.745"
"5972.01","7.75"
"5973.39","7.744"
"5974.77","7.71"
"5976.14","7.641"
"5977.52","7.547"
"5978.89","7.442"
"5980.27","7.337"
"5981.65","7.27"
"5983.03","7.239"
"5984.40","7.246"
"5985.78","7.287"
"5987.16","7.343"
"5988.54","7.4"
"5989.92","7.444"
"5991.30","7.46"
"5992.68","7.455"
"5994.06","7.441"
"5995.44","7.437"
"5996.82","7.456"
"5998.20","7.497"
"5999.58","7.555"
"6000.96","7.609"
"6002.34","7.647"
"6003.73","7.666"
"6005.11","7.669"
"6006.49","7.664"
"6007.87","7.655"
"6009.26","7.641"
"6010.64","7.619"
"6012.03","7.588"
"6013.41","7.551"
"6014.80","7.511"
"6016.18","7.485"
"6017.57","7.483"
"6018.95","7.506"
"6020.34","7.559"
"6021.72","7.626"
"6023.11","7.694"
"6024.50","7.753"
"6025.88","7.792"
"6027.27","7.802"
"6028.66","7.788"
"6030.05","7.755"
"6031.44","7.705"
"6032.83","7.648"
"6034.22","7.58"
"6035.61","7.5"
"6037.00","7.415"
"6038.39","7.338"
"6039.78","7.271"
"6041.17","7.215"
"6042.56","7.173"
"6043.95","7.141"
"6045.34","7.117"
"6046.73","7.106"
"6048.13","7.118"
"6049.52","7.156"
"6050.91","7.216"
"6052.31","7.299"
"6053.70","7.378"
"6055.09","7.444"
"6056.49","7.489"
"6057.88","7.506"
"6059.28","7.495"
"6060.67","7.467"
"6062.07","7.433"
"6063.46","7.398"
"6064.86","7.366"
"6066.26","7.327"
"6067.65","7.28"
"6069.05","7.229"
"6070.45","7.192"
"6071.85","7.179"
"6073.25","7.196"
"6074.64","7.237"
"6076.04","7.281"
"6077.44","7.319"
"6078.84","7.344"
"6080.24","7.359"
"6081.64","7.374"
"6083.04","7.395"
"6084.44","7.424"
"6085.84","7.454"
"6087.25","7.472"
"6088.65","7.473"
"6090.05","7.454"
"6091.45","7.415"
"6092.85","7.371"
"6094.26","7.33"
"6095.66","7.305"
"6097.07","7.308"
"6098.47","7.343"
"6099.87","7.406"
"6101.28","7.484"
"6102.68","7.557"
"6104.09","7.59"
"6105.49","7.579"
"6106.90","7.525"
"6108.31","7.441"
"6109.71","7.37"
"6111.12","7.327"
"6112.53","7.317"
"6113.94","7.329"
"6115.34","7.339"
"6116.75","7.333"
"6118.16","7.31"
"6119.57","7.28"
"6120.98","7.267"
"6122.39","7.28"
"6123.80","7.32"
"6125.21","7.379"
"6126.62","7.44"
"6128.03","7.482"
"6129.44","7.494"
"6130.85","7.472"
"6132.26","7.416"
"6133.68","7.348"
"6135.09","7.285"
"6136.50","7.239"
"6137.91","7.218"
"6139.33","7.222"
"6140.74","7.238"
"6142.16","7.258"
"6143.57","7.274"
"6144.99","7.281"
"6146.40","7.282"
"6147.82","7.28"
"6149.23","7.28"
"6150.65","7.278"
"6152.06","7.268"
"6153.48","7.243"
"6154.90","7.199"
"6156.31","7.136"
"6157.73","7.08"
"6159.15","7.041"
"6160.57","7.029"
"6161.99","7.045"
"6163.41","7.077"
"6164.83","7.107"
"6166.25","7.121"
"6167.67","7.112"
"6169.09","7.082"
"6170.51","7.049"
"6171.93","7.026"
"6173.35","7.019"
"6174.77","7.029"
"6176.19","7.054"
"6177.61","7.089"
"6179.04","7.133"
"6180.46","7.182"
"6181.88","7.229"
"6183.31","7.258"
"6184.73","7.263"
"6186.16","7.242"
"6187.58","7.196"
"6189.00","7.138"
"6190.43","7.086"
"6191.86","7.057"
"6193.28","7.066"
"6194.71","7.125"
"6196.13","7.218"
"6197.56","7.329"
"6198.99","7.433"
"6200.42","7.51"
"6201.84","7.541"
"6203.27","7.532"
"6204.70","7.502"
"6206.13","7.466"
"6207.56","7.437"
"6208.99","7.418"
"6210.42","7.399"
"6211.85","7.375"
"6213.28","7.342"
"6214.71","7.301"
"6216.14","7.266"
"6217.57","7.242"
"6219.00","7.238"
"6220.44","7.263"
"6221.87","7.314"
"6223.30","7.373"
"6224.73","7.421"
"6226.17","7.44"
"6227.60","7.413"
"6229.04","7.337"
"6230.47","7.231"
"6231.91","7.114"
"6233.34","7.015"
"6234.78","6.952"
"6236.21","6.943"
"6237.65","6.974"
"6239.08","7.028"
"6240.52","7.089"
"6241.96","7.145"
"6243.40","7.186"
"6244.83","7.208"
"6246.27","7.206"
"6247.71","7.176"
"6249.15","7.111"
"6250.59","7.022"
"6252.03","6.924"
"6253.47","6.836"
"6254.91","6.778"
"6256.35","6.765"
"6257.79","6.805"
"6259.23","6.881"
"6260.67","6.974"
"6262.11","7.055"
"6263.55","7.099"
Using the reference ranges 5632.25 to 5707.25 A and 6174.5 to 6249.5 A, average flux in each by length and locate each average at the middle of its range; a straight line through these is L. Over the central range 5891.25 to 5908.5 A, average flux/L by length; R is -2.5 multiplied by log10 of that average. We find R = 0.17 mag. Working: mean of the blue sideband 8.75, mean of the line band 6.93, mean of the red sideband 7.24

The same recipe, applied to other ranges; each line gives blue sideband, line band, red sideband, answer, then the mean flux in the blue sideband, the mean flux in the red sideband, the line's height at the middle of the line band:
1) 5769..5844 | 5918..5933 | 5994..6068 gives 0.035 mag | 7.93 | 7.48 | 7.69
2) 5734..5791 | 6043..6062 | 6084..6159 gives 0.026 mag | 8.04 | 7.35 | 7.48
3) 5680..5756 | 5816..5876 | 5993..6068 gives 0.025 mag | 8.55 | 7.48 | 8.11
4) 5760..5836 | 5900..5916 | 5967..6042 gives 0.051 mag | 7.86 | 7.55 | 7.69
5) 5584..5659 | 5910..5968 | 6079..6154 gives 0.059 mag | 8.86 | 7.36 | 7.9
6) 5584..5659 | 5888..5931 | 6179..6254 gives 0.122 mag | 8.86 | 7.23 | 8.07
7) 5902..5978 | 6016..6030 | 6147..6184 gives -0.043 mag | 7.49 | 7.13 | 7.36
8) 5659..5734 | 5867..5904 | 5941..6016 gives 0.092 mag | 8.49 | 7.51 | 7.84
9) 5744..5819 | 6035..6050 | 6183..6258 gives 0.037 mag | 7.89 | 7.21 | 7.49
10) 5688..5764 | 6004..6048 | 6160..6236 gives 0.022 mag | 8.46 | 7.23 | 7.68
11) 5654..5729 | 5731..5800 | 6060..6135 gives 0.028 mag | 8.57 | 7.37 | 8.35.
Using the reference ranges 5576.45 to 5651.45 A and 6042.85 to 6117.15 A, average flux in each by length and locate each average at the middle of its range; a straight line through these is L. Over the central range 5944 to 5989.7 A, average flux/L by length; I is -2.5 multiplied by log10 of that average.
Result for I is 0.03 mag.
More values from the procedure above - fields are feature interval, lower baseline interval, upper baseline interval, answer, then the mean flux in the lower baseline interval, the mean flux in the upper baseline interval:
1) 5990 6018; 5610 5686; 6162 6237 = 0.037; 8.88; 7.23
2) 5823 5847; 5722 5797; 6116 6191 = -0.026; 8.17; 7.22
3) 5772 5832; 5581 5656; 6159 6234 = 0.056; 8.81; 7.23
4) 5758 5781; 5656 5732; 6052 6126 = 0.097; 8.53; 7.37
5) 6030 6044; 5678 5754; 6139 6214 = 0.029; 8.56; 7.22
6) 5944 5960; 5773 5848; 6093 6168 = 0.045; 7.95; 7.3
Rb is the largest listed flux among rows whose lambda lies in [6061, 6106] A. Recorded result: 7.59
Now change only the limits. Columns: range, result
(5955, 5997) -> 7.814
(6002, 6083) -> 7.802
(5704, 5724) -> 8.588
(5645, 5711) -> 9.894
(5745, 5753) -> 8.595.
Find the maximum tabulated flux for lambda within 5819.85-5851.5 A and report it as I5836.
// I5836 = 8.53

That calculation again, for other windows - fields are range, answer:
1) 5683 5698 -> 8.972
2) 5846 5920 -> 8.063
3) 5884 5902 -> 7.301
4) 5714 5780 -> 8.934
